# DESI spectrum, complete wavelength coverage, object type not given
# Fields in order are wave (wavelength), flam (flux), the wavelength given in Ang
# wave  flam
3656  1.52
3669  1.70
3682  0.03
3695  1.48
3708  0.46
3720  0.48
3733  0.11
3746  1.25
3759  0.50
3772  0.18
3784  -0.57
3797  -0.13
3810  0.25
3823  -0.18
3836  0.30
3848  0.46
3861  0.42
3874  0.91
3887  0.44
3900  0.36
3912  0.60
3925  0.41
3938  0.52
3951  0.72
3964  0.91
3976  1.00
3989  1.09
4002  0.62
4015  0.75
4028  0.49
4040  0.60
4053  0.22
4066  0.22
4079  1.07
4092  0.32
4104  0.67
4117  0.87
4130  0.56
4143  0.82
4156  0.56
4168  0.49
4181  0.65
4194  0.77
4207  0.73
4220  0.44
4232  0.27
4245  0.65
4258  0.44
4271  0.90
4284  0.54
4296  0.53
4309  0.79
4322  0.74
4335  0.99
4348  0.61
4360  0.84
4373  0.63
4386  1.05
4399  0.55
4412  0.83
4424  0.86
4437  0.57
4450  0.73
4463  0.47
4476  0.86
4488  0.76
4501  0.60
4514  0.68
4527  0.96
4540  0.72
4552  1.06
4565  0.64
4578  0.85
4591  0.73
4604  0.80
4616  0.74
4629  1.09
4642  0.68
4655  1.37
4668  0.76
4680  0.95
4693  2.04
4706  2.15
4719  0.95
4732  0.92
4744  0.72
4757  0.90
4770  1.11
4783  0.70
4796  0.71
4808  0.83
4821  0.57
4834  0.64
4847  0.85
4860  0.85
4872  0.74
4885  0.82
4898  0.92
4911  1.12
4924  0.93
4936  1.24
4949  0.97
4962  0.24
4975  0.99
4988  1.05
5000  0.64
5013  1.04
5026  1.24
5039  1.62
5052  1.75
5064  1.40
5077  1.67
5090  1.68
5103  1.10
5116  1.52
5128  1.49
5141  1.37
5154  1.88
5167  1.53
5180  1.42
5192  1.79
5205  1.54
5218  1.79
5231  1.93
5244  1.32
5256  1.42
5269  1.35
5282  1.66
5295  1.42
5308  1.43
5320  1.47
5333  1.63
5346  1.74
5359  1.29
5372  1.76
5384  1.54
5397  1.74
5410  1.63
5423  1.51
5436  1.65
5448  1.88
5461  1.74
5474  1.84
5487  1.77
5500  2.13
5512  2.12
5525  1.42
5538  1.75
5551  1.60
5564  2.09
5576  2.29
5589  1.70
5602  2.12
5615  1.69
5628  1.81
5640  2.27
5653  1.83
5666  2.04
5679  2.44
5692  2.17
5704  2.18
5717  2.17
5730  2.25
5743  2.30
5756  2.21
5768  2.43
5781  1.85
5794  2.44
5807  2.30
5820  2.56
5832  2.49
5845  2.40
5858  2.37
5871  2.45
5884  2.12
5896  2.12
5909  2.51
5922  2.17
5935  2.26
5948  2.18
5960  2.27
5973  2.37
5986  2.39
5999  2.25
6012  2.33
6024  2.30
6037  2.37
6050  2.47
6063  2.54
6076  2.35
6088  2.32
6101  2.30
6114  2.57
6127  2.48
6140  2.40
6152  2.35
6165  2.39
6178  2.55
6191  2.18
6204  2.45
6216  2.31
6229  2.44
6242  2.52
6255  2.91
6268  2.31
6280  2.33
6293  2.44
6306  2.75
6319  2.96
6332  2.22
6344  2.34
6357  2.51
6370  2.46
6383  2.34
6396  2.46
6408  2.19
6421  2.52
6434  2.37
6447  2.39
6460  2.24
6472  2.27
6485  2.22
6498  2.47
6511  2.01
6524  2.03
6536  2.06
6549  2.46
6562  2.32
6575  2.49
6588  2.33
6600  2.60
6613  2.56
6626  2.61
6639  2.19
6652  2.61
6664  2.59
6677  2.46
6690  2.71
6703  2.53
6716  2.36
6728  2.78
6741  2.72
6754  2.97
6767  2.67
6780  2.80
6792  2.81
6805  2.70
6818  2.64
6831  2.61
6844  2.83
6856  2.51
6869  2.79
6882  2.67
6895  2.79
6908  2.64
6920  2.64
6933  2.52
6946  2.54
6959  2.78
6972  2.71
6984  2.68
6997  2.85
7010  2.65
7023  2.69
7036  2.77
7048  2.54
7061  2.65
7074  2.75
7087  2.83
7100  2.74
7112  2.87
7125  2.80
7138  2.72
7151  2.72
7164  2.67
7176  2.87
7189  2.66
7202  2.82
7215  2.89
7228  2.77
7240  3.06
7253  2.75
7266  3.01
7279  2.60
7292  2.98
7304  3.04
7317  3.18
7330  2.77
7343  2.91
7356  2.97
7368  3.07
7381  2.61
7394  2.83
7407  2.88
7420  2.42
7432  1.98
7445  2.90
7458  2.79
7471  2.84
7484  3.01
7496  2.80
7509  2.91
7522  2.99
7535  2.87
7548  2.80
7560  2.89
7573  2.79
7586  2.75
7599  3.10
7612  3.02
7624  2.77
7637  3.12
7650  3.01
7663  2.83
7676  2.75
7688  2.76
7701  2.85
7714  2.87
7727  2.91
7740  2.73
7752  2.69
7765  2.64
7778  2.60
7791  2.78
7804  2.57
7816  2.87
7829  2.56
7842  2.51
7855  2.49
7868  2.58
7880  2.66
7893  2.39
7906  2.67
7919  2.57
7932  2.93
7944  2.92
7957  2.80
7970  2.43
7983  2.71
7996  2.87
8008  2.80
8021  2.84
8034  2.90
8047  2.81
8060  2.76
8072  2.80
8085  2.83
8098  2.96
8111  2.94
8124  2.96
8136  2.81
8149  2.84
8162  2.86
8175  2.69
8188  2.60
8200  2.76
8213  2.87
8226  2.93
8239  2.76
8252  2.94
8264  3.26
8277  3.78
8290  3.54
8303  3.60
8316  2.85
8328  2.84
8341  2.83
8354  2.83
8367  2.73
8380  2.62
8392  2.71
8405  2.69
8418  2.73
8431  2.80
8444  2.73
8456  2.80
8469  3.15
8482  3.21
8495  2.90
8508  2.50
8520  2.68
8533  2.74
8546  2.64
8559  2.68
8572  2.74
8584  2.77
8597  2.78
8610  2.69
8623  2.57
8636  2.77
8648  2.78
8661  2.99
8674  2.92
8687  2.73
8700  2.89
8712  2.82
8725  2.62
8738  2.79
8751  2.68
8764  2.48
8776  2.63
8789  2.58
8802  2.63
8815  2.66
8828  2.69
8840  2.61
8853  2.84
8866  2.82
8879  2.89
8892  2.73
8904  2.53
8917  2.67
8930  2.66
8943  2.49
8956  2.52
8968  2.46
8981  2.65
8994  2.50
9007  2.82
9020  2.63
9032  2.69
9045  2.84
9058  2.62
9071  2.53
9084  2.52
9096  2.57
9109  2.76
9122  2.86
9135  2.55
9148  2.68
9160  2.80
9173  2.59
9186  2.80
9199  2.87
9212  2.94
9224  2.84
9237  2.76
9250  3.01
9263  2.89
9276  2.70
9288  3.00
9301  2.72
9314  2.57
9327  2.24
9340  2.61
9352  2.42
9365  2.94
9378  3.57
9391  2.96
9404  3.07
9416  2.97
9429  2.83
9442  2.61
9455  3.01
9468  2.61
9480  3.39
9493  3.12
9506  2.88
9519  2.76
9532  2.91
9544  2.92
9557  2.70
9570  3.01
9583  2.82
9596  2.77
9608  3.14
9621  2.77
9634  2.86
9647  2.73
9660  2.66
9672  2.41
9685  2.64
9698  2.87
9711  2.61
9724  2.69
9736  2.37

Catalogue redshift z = 0.26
